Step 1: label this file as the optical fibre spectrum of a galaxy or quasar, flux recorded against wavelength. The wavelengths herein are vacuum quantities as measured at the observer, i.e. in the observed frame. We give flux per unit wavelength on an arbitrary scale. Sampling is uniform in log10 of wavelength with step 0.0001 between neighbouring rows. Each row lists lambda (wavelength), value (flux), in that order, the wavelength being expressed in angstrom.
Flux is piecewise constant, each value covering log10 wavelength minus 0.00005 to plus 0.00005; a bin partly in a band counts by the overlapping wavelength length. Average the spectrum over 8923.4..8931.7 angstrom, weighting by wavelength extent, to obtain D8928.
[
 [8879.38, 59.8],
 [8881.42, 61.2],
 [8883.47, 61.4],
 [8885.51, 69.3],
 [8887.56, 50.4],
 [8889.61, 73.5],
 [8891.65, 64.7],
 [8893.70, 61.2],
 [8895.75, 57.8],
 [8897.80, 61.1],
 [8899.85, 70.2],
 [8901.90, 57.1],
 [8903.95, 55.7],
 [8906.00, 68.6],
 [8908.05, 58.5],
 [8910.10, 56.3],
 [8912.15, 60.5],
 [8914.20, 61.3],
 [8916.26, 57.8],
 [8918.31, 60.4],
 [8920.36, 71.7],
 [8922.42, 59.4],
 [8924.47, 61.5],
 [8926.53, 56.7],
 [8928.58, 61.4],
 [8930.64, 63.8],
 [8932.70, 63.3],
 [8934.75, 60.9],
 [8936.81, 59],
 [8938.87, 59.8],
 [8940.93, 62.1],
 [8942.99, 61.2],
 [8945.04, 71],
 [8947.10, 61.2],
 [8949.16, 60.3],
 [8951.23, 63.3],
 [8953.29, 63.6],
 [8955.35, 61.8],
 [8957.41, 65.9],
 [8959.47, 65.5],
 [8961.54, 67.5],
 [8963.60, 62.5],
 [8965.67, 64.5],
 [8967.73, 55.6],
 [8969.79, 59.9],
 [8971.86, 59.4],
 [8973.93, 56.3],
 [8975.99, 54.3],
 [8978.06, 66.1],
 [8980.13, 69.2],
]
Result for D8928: 60.8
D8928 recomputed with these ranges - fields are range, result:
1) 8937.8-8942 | 60.9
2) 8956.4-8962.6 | 66.3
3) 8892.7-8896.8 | 59.5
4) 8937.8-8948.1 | 63.1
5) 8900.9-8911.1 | 59.3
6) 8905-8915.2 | 61.1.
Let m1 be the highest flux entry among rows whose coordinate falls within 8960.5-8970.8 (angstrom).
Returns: 67.5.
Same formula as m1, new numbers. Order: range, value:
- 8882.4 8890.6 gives 73.5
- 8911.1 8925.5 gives 71.7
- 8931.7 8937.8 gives 63.3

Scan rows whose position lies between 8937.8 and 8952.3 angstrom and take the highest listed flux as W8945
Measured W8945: 71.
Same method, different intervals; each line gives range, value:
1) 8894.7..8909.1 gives 70.2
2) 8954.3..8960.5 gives 65.9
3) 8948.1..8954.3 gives 63.6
